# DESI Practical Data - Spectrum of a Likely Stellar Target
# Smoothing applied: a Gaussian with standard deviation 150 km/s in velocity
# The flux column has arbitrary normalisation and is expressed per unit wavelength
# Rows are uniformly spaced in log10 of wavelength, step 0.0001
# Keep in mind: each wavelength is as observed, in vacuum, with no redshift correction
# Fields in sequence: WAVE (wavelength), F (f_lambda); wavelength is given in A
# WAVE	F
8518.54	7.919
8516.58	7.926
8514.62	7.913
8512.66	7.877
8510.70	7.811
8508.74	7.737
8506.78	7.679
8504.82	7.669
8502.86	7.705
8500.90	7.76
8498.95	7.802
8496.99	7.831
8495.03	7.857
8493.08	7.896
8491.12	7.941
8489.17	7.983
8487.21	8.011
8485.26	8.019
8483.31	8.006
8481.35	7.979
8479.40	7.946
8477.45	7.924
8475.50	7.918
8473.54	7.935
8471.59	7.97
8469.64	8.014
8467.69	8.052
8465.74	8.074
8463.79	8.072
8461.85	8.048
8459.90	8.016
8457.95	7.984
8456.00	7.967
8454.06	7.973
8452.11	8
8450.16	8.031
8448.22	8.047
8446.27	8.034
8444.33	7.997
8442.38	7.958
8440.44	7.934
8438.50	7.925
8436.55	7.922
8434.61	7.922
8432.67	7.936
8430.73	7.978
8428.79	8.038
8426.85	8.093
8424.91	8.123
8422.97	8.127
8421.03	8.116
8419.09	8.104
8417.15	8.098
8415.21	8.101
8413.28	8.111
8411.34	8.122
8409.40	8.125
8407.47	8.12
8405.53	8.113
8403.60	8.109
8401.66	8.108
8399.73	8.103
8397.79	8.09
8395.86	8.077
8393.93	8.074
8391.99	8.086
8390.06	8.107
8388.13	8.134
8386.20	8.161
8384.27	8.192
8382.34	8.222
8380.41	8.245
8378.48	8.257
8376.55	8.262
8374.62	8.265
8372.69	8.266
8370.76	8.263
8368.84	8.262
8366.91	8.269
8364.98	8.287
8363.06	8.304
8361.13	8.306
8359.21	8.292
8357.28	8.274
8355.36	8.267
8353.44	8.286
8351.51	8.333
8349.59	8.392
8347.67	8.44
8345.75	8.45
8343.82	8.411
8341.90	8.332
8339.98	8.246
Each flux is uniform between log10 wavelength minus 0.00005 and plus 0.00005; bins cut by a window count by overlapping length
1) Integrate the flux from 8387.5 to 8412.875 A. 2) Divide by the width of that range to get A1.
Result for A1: 8.1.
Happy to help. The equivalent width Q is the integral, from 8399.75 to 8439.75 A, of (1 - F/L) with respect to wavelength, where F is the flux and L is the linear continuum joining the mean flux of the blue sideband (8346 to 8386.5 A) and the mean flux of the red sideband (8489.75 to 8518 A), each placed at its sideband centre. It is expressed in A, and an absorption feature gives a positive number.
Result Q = 0.2 A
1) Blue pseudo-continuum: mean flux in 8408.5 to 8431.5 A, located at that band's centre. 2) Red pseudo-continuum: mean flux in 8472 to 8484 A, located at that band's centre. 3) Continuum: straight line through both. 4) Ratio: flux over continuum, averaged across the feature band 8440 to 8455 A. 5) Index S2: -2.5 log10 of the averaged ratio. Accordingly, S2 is 0.004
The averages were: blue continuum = 8.09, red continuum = 7.95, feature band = 8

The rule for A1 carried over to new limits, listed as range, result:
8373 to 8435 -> 8.12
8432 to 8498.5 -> 7.97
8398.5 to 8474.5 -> 8.04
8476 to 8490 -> 7.98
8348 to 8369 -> 8.3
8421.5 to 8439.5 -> 8.01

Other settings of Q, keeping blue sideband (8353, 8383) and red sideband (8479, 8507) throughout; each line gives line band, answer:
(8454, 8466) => -0.1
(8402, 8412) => 0.0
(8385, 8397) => 0.1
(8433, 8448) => 0.2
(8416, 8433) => 0.0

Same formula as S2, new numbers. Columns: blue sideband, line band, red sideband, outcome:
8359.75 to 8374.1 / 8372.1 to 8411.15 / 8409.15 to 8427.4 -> 0.006 mag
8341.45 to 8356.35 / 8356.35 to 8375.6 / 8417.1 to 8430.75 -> 0.003 mag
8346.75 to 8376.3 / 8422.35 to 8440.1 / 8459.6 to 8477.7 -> 0.014 mag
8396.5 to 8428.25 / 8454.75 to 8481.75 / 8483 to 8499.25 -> -0.002 mag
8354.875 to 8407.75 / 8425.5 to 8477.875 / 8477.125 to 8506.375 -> 0.001 mag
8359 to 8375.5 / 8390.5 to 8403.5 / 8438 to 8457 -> 0.011 mag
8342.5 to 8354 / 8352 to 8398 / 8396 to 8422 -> 0.005 mag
